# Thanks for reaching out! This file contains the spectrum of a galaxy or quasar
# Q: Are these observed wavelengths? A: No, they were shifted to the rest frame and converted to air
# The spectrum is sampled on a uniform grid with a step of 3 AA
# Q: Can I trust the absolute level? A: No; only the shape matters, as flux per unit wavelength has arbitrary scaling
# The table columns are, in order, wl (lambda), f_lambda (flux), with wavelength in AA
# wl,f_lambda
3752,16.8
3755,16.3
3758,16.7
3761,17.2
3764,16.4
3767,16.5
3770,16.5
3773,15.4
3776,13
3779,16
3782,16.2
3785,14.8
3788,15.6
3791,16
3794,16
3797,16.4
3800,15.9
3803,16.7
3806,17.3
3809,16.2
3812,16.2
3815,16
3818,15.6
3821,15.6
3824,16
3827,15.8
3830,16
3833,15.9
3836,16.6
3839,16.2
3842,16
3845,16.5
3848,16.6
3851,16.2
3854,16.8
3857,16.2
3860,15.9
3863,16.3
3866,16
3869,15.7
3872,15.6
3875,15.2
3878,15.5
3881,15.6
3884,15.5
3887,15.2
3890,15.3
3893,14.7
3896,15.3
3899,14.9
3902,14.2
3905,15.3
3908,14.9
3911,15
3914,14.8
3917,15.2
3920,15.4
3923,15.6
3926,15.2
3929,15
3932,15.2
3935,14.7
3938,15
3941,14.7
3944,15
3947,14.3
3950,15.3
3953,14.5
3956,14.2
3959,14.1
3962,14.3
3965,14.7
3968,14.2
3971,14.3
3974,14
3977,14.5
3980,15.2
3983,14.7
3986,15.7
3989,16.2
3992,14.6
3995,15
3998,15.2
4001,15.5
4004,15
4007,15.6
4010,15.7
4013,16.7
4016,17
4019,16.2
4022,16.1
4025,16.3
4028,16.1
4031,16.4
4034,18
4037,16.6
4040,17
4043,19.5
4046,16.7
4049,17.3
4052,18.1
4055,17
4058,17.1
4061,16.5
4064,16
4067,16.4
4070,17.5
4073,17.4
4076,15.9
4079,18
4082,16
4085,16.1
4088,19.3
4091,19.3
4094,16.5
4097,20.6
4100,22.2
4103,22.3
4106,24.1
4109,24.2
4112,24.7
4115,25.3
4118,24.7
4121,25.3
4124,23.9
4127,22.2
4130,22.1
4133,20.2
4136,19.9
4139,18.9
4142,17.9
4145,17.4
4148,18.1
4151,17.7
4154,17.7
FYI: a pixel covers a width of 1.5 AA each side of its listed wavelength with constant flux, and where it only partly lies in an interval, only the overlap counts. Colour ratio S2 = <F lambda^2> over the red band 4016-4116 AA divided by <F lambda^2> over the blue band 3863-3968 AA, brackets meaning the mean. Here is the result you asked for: 1.32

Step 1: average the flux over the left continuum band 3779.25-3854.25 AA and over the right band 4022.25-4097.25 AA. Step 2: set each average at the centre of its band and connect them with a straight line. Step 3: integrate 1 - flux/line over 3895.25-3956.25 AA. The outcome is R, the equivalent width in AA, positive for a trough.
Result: 6.05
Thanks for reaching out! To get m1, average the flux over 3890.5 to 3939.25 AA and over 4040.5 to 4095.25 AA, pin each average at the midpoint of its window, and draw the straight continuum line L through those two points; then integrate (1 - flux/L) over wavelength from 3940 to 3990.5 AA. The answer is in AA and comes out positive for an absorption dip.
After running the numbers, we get 3.4 AA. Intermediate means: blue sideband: 15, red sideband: 17.3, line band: 14.7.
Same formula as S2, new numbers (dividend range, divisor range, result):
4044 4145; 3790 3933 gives 1.41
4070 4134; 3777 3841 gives 1.51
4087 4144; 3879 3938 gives 1.60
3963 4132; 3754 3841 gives 1.27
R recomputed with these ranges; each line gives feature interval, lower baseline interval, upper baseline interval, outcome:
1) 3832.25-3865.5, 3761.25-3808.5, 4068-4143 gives 1.1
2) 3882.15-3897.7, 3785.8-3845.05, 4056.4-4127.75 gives 1.8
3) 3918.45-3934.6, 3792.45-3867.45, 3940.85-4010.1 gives 0.1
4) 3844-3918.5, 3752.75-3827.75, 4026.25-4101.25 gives 4.4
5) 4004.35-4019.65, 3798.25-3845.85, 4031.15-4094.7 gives 0.8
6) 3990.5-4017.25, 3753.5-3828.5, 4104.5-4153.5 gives 5.4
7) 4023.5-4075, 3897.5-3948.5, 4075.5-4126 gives 6.2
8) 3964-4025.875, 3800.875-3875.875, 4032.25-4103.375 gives 6.7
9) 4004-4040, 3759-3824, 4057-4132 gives 5.2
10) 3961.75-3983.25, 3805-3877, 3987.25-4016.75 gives 1.7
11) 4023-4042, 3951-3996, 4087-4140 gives 1.1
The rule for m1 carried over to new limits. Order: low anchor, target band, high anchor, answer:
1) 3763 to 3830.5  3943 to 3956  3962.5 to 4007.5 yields 0.4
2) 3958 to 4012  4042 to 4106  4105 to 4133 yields 8.7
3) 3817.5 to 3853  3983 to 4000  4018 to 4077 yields 1.4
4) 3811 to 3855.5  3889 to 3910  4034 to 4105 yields 2.1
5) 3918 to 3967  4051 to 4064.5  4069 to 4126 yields 1.6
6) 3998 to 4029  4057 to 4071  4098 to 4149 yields 1.6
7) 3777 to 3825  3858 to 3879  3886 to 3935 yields -0.5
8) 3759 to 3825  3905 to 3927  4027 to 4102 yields 2.0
